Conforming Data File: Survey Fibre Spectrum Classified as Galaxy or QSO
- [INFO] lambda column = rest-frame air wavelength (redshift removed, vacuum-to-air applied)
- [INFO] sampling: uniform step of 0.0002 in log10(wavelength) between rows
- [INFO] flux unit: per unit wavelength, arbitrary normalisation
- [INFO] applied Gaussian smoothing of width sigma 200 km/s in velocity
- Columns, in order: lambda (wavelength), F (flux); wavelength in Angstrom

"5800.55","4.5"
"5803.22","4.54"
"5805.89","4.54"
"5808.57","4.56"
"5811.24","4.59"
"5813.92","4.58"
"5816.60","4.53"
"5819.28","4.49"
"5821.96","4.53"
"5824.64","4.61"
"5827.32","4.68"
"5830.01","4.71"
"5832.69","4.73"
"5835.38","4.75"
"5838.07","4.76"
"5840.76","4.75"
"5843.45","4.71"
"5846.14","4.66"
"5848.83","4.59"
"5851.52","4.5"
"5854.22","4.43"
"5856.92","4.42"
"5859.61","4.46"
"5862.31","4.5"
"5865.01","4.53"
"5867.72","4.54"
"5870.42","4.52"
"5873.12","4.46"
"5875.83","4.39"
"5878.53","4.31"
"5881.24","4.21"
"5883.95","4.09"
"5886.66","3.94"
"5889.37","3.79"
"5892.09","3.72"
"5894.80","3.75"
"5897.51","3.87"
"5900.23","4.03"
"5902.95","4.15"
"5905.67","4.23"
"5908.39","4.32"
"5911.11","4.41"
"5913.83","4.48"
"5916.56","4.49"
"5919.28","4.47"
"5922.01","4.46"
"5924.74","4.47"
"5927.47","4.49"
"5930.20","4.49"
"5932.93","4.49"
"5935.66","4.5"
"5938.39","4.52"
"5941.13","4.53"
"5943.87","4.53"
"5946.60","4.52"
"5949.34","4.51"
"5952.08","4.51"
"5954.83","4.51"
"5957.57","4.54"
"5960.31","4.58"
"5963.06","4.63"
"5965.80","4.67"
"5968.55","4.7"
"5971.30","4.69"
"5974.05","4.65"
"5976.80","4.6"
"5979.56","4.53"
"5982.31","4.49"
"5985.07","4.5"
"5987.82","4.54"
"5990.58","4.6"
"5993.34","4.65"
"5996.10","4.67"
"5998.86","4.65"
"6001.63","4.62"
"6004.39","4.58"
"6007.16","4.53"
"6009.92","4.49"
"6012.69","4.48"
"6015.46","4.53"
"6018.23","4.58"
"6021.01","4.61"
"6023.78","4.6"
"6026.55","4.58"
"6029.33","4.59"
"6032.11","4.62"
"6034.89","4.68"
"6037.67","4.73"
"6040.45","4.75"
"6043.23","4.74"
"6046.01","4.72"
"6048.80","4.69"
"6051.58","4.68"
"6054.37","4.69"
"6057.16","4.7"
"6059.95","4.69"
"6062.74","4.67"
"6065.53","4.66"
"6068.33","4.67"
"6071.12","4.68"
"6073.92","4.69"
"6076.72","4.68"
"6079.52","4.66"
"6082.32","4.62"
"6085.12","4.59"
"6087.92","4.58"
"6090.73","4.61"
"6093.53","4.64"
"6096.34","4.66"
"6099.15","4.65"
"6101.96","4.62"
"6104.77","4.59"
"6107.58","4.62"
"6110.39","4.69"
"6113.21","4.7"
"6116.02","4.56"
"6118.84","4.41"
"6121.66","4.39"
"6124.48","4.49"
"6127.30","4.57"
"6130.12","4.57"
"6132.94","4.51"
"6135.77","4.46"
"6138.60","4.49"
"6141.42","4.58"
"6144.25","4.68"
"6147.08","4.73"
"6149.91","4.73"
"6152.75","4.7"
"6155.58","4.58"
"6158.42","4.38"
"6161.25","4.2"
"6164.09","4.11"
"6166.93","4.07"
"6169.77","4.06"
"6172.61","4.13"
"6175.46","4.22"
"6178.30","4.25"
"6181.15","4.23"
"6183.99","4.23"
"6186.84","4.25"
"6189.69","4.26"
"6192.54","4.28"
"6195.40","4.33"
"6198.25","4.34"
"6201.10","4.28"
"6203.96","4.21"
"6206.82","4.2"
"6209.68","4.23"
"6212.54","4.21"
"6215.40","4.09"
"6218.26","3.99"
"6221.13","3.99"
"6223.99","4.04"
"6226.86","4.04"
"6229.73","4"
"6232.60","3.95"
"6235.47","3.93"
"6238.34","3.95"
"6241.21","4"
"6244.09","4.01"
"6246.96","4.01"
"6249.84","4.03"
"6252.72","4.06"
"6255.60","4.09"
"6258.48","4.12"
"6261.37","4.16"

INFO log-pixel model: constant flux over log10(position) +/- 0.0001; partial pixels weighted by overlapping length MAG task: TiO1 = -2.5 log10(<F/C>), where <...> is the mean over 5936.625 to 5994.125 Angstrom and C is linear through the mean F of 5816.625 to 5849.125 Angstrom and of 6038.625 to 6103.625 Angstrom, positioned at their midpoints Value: 0.02 mag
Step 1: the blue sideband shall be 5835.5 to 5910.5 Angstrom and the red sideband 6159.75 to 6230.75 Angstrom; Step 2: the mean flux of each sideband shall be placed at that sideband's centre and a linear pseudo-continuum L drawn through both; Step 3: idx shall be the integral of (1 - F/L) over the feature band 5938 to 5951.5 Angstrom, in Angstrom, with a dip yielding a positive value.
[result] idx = -0.7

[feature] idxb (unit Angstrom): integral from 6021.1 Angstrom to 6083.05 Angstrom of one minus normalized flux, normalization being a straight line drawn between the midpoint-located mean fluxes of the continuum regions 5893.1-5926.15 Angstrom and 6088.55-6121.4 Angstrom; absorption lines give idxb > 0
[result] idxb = -2.22 Angstrom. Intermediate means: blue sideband 4.26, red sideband 4.6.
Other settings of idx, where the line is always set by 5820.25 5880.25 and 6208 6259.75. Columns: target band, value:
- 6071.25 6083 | -1.13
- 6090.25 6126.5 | -3.20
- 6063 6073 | -0.94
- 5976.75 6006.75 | -1.43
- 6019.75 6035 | -1.00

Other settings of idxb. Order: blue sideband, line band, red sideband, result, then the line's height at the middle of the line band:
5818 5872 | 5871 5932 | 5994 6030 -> 4.7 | 4.59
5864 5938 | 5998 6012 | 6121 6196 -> -0.8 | 4.33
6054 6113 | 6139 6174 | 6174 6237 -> -0.4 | 4.36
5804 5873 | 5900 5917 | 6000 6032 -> 1.0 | 4.58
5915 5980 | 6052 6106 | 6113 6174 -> -2.0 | 4.48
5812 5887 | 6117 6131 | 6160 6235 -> -0.8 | 4.23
